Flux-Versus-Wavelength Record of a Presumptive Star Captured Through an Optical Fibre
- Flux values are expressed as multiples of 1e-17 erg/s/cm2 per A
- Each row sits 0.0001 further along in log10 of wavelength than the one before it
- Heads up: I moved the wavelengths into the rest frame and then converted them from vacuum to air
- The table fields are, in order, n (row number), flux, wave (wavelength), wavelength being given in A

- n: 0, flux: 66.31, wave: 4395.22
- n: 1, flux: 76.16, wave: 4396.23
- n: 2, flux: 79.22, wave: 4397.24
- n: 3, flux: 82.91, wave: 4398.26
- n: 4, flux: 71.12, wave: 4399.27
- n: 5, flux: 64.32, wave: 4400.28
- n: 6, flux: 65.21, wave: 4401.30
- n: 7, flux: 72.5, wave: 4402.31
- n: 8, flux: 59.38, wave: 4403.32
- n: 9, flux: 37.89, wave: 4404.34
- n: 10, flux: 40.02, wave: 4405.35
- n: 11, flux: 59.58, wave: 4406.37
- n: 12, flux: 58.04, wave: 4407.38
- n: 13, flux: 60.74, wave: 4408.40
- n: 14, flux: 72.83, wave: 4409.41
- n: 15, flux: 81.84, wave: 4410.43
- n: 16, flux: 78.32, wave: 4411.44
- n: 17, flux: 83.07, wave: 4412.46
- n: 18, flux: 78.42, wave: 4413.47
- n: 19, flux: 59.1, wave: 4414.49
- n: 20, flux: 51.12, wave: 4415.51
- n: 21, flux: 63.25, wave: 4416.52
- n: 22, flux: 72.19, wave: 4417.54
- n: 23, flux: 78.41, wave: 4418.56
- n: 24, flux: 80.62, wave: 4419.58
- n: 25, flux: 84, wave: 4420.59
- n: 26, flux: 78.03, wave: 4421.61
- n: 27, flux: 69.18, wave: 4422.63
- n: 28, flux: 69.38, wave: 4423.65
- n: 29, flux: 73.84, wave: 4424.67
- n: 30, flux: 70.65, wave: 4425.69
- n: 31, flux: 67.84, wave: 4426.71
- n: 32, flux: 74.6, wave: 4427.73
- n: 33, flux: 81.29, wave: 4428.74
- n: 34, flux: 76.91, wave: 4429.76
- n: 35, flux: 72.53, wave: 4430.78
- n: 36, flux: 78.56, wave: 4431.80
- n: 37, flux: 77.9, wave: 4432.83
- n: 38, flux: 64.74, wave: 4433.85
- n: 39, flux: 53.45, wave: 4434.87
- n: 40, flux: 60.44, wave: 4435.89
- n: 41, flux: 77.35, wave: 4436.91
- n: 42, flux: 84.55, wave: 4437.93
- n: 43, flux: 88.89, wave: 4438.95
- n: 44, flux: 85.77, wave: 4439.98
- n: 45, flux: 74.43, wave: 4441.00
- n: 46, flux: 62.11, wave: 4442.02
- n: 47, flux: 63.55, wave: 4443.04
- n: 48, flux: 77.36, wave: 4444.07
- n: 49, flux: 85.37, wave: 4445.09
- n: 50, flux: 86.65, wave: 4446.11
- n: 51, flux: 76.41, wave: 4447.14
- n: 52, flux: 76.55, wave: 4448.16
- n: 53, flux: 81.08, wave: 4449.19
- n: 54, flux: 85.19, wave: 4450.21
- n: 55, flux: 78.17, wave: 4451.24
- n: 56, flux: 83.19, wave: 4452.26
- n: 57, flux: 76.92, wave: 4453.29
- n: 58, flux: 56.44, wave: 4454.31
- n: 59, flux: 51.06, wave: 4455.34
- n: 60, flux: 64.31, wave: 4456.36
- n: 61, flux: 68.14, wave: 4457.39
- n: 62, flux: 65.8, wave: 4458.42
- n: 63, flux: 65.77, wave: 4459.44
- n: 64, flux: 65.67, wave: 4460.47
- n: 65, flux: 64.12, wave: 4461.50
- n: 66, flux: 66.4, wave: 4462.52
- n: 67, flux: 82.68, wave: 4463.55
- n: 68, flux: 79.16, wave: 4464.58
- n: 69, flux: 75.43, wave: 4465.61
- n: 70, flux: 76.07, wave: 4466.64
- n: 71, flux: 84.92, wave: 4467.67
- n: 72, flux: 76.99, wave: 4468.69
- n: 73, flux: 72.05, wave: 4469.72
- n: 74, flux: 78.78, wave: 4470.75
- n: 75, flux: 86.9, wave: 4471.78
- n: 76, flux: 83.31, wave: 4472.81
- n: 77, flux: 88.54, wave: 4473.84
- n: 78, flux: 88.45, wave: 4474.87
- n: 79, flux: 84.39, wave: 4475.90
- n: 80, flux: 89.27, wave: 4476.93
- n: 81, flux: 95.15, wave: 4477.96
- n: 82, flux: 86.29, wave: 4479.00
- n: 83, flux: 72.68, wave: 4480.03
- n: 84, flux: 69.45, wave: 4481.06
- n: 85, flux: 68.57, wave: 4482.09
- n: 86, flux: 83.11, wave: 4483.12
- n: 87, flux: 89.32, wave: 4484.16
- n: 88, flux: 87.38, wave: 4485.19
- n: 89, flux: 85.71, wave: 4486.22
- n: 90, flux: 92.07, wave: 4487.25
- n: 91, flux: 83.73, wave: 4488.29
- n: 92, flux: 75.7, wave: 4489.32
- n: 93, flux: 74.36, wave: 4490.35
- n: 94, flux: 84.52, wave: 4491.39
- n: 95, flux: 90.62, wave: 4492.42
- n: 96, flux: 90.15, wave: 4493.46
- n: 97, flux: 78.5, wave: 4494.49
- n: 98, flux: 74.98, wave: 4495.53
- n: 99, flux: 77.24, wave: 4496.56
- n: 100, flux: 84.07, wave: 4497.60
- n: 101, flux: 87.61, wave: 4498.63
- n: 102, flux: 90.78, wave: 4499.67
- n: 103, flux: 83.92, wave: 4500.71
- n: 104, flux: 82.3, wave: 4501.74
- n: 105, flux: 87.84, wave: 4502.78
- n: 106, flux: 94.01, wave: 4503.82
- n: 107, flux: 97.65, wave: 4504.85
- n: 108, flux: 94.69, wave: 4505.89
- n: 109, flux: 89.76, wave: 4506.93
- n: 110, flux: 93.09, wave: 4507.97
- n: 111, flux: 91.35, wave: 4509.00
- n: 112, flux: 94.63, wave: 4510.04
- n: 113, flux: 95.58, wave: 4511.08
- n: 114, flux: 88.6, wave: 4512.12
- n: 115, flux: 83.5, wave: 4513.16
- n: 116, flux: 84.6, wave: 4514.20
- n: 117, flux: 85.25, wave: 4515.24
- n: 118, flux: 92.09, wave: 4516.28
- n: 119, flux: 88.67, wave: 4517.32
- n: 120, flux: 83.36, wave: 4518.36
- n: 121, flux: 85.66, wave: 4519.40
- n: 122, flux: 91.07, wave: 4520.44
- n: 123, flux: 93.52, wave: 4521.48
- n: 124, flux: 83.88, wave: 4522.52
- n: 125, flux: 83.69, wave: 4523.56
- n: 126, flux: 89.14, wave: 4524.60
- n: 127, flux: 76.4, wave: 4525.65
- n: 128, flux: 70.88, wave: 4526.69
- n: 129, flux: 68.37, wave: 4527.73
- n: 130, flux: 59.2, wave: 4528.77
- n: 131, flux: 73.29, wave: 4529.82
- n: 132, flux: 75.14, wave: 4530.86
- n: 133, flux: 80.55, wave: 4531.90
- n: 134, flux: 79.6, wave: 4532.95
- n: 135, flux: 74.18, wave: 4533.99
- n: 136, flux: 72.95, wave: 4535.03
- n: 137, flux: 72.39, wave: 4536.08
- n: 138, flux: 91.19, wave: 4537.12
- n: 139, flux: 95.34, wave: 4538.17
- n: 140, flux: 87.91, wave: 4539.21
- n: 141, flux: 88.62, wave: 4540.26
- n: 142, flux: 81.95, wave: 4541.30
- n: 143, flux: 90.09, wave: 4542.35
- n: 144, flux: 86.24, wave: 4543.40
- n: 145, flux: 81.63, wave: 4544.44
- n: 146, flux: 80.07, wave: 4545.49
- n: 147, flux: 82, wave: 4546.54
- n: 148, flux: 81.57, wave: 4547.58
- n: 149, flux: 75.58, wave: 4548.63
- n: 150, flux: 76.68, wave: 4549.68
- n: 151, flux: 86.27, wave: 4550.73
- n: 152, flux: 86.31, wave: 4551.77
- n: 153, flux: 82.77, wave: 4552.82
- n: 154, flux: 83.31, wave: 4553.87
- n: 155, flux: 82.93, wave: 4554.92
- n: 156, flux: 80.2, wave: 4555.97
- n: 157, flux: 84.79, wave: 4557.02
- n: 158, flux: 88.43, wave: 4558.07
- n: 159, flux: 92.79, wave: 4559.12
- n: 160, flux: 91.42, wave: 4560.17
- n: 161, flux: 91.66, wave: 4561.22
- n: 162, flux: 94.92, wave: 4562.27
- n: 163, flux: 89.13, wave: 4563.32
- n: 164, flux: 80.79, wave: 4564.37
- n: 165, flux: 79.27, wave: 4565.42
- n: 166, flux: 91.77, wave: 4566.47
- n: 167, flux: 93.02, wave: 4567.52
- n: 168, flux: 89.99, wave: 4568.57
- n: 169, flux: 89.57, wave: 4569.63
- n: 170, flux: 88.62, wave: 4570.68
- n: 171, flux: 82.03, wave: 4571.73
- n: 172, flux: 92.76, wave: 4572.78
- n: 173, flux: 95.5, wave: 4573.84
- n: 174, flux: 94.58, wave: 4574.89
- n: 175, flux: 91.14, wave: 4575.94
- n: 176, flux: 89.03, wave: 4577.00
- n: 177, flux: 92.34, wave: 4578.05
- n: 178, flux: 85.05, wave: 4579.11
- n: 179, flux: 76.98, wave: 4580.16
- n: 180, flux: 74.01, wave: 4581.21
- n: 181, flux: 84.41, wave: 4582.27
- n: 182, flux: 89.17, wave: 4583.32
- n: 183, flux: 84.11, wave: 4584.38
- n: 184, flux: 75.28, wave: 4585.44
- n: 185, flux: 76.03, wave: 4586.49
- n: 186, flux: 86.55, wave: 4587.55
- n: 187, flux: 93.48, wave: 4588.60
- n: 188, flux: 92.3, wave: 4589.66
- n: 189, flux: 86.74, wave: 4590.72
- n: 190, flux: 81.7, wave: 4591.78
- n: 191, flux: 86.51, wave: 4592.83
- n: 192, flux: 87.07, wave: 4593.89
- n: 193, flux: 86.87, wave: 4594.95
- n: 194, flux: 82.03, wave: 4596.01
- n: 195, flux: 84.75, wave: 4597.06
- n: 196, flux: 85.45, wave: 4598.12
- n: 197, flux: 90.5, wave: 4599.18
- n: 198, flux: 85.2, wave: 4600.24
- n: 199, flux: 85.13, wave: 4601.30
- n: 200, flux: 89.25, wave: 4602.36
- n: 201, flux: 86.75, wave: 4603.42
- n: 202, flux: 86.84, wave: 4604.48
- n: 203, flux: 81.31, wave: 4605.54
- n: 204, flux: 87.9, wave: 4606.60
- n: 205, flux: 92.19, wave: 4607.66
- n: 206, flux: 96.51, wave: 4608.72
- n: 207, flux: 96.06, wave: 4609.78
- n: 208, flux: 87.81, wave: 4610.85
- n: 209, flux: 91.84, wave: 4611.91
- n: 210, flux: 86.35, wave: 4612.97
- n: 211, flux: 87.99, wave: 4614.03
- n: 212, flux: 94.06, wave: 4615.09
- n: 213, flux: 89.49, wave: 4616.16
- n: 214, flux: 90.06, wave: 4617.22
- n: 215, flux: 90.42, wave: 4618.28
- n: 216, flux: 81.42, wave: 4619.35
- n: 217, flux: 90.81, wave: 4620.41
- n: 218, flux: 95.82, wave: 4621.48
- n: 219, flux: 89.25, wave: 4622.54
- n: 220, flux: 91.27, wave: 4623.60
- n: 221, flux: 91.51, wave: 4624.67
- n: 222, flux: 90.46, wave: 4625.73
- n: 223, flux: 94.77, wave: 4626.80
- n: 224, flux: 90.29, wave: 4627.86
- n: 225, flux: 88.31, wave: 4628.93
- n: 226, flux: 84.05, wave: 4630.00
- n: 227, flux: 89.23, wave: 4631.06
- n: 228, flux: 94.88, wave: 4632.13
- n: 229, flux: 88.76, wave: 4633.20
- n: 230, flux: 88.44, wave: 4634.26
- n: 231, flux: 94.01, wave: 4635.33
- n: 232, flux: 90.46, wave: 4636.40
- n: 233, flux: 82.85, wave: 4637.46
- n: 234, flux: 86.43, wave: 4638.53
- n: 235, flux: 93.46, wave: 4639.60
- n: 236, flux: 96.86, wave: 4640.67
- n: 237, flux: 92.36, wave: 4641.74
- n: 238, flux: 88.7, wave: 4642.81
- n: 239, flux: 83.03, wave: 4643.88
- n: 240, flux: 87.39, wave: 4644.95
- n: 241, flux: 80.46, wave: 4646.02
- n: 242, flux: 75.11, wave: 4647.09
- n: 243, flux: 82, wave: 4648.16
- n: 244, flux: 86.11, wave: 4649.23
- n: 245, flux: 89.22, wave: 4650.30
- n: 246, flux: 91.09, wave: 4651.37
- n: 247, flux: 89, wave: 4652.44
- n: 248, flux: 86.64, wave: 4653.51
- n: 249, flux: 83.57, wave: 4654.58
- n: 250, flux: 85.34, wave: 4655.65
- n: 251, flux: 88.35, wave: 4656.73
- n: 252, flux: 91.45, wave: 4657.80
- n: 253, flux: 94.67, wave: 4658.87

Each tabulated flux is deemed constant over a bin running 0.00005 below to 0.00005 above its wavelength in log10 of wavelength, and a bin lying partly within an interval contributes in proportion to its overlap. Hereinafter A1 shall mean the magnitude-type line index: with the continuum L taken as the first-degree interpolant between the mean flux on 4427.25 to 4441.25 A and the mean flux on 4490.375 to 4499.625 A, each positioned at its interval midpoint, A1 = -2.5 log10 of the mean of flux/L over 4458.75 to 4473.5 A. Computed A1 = 0.053 mag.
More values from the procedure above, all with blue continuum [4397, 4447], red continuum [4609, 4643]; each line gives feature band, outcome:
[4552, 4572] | -0.037 mag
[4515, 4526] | -0.083 mag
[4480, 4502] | -0.063 mag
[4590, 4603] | 0.019 mag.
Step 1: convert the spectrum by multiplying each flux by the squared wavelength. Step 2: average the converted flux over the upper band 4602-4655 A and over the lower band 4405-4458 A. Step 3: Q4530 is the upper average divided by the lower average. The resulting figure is 1.34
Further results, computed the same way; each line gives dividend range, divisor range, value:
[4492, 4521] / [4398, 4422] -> 1.35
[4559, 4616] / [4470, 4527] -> 1.07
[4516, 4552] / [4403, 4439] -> 1.23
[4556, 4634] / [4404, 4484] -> 1.28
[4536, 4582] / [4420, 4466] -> 1.24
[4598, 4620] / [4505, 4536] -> 1.11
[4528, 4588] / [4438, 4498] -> 1.12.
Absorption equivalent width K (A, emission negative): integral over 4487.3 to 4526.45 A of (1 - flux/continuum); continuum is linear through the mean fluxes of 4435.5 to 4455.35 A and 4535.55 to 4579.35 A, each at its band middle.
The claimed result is -2.2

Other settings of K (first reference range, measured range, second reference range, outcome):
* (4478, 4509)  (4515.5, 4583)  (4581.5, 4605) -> 0.7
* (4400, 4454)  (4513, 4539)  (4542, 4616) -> 0.0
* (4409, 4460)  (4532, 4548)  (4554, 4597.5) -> 0.1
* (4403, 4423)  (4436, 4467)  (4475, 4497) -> 0.6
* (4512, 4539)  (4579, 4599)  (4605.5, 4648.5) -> 0.5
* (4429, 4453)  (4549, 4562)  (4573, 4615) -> -0.2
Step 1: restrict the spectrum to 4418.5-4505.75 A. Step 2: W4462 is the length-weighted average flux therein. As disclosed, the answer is 78.2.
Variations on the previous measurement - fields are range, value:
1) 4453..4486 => 76.5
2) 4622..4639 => 89.7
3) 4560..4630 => 88.1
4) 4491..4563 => 84.7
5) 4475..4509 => 85.1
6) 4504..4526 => 89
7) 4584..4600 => 85.3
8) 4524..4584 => 84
